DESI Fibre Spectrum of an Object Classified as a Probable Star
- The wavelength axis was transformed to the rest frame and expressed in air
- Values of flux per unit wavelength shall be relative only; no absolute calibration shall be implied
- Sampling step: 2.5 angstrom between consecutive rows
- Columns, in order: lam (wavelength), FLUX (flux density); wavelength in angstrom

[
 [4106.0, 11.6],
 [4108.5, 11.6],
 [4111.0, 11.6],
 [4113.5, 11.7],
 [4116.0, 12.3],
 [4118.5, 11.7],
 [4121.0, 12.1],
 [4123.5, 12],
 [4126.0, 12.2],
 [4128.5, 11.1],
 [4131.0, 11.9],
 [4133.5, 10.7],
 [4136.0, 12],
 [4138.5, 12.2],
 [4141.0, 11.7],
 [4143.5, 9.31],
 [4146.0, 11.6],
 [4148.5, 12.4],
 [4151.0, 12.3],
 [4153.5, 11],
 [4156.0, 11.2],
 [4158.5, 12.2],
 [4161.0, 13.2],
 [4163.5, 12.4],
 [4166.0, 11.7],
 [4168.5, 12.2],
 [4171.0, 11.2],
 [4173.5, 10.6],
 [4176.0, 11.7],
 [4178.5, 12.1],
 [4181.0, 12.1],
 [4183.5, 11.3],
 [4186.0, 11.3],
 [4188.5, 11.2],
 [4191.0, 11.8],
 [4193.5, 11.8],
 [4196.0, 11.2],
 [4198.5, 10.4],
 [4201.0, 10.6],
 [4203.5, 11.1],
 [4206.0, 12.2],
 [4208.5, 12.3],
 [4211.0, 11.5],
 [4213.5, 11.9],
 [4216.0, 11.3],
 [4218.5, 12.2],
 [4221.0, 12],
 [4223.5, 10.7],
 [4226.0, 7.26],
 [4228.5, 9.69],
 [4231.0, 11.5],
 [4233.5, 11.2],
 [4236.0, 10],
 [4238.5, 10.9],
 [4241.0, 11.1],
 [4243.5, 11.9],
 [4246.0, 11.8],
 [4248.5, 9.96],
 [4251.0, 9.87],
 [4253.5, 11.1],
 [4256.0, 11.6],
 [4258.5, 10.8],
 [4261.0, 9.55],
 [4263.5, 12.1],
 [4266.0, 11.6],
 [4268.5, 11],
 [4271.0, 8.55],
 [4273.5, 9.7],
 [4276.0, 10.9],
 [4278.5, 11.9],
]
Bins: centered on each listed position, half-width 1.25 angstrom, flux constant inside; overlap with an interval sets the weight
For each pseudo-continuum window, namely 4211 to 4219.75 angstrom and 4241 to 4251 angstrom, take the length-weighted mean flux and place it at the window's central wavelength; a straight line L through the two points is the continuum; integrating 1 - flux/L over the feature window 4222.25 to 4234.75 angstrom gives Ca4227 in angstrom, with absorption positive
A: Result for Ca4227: 1.5 angstrom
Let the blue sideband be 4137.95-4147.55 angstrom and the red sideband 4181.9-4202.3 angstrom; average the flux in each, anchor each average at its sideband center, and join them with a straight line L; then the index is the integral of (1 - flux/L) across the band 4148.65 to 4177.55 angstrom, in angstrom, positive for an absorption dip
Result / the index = -1.63 angstrom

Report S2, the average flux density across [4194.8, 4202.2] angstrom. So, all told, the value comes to 10.7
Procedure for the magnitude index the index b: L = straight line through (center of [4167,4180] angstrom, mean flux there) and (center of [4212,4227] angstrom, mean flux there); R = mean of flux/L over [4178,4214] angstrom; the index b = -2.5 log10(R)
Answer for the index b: -0.022 mag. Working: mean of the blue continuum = 11.6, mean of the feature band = 11.5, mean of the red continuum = 11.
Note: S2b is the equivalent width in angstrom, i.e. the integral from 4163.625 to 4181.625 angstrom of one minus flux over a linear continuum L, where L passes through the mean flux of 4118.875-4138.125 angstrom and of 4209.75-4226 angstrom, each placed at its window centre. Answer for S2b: -0.3 angstrom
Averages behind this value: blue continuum 11.7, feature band 11.7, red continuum 11.3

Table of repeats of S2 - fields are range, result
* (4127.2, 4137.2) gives 11.4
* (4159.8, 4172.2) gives 12.1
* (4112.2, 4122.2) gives 11.9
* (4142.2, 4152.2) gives 11.4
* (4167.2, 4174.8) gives 11.3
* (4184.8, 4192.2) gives 11.4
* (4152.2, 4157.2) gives 11.1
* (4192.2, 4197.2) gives 11.5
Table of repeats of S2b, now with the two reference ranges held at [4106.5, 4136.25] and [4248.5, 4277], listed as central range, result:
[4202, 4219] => -1.1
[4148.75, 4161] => -0.5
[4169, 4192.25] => -0.5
